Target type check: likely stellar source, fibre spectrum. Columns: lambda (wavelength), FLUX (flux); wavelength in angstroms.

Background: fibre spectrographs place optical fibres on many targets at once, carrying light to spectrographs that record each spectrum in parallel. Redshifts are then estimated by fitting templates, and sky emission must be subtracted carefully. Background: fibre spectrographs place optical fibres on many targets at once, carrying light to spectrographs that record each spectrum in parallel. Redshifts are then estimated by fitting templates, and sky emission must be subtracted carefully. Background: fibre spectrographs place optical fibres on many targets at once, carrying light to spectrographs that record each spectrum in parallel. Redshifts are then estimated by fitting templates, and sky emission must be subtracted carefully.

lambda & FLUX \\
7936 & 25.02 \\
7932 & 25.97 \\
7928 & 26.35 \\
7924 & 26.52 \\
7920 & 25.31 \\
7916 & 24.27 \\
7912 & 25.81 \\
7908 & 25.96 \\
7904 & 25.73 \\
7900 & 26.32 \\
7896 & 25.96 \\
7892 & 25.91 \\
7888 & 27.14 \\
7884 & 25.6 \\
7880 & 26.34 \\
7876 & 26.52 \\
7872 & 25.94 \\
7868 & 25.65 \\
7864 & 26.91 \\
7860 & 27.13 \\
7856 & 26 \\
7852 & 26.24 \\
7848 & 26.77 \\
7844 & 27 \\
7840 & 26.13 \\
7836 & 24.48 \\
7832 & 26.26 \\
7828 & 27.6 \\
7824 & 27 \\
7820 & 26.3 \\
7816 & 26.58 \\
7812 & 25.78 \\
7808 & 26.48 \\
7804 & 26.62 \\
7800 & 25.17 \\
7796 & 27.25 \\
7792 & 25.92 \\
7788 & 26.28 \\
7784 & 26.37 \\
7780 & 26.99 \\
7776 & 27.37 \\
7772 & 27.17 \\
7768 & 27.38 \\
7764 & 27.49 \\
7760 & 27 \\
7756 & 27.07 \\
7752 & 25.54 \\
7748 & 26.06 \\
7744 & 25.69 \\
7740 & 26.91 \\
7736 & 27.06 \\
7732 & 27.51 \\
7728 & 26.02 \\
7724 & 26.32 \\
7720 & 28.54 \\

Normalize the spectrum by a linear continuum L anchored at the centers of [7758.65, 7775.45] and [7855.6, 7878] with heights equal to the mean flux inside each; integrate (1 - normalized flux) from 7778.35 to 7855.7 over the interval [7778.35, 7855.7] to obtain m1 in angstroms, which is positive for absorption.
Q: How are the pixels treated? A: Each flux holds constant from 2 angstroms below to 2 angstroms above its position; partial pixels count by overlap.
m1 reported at 1.33 angstroms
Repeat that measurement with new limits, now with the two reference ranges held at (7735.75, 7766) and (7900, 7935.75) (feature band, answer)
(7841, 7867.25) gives -0.6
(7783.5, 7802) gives 0.1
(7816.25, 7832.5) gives -0.4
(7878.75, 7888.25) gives -0.1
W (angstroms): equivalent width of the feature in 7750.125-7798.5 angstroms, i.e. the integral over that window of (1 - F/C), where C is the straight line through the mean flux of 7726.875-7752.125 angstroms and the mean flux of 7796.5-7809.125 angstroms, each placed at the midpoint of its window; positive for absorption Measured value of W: -0.9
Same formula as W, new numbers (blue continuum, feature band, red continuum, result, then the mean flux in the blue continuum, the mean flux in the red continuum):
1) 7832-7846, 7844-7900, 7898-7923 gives -1.22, 25.9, 25.6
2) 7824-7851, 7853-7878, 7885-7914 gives -0.08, 26.4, 26.1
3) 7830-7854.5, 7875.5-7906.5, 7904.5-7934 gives -0.34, 26.1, 25.7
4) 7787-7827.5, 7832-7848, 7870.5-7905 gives 0.16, 26.4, 26.2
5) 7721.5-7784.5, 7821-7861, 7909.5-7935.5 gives -0.37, 26.8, 25.7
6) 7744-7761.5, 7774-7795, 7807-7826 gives -0.20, 26.3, 26.4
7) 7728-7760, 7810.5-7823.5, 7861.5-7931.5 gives -0.02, 26.5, 26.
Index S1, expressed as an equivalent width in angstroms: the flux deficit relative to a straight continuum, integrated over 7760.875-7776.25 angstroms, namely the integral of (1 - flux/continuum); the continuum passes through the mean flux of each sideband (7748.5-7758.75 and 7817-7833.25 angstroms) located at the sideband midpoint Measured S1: -0.5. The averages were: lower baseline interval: 26.3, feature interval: 27.3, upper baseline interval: 26.8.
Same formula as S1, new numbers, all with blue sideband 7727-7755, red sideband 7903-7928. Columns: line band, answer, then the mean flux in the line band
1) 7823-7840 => -0.2 angstroms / 26.3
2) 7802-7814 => -0.1 angstroms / 26.3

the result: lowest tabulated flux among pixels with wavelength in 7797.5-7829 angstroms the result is 25.17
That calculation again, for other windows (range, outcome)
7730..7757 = 25.54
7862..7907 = 25.6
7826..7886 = 24.48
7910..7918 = 24.27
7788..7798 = 25.92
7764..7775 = 27.17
